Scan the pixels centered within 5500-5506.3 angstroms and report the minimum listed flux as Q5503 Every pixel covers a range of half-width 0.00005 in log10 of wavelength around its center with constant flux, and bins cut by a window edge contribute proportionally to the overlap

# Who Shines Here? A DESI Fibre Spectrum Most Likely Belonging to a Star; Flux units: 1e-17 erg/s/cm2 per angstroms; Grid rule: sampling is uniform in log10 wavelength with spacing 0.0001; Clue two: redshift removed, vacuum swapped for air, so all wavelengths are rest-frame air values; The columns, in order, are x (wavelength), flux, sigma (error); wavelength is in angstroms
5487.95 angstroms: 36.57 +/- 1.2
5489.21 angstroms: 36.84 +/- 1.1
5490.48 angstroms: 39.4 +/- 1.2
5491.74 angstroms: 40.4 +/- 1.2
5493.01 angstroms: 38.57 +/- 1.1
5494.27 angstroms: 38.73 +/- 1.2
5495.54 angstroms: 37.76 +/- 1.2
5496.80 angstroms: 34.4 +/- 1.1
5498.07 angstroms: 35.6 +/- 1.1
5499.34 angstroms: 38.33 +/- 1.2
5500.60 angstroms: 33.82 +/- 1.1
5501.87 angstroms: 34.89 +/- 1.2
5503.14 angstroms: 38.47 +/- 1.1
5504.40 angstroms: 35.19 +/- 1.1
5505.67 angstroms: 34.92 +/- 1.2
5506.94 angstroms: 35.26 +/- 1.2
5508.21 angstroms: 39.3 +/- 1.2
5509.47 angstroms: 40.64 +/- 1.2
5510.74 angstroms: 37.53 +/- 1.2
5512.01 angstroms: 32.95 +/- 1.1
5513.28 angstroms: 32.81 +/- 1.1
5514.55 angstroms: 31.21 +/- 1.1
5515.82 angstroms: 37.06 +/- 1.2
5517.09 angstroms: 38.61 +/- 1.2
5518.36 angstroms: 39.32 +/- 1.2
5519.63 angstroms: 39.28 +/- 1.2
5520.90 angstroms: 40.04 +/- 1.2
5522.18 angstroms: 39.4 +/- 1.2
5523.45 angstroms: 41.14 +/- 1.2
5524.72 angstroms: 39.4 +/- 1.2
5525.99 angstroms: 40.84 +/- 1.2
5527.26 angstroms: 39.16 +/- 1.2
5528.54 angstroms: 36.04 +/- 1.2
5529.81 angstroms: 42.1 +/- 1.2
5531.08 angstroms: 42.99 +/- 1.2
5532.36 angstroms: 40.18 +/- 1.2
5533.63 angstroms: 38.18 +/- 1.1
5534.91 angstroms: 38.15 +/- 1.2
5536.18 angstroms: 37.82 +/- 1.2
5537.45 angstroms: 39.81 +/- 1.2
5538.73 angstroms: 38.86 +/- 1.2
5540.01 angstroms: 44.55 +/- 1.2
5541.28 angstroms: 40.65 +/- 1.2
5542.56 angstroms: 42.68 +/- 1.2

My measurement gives 33.82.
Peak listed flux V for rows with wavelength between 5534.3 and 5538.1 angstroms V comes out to 39.81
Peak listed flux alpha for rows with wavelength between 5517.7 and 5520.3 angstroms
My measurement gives 39.32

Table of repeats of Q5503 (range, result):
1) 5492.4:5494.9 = 38.57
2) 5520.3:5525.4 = 39.4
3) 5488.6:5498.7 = 34.4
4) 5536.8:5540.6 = 38.86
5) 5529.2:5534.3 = 38.18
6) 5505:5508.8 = 34.92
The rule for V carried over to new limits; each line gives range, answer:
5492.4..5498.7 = 38.73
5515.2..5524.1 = 41.14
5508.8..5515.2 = 40.64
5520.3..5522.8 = 40.04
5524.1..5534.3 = 42.99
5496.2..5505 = 38.47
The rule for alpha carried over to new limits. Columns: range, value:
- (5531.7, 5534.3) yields 40.18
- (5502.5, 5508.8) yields 39.3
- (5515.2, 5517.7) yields 38.61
